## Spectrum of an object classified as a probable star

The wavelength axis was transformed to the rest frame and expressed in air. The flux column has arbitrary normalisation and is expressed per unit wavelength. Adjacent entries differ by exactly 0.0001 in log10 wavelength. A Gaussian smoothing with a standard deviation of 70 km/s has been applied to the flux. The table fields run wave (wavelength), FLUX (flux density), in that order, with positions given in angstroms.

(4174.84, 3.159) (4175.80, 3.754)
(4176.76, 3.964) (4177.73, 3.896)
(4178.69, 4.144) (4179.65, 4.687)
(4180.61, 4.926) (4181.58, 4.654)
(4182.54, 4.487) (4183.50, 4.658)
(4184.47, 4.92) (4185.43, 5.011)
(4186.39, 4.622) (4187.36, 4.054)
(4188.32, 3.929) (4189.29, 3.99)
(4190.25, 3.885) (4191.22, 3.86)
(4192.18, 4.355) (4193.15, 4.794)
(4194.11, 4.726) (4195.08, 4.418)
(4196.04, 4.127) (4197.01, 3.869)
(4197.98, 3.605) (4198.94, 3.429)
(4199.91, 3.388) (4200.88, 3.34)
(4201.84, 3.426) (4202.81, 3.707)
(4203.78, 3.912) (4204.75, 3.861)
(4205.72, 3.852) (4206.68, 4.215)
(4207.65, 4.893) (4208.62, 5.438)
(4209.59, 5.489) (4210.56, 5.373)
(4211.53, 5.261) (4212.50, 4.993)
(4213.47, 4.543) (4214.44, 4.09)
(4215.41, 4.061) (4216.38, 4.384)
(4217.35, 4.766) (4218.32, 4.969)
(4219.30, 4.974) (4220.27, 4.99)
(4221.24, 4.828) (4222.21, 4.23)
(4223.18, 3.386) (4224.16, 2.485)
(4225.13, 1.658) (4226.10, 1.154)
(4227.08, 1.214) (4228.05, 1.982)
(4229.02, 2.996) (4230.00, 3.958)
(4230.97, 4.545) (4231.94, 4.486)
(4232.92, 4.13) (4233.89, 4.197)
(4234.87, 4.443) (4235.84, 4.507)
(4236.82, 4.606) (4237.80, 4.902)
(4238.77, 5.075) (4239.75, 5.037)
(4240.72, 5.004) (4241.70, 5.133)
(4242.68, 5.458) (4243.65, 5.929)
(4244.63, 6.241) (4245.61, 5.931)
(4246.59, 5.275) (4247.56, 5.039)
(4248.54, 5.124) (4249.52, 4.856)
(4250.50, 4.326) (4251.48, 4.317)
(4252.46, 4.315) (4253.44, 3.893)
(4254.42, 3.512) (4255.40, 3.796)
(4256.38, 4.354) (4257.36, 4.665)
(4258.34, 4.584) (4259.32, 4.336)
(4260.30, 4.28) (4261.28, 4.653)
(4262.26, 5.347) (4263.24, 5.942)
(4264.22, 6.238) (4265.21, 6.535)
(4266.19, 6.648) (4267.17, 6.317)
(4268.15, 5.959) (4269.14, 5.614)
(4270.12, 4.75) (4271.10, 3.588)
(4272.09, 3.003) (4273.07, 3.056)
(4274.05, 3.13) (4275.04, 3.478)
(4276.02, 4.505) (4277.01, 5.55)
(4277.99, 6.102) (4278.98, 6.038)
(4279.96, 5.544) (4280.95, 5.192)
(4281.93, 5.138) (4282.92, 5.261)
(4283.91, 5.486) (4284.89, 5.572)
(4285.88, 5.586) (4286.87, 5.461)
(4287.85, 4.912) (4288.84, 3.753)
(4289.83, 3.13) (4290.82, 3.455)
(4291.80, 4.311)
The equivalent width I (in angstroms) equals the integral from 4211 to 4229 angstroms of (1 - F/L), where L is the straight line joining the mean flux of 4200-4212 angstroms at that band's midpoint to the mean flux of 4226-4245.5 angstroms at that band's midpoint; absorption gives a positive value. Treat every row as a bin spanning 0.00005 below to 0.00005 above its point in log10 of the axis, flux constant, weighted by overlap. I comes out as 2.5 angstroms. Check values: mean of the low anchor 4.36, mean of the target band 3.76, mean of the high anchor 4.34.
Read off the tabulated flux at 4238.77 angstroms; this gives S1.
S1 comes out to 5.075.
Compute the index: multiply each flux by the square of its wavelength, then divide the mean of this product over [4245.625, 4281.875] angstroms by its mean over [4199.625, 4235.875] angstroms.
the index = 1.2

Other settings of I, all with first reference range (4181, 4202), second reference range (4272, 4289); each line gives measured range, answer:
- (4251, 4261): 1.0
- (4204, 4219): -1.2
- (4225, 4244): 2.0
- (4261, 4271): -2.0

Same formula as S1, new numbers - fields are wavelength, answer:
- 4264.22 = 6.238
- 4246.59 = 5.275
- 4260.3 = 4.28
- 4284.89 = 5.572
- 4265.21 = 6.535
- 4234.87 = 4.443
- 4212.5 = 4.993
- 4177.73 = 3.896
